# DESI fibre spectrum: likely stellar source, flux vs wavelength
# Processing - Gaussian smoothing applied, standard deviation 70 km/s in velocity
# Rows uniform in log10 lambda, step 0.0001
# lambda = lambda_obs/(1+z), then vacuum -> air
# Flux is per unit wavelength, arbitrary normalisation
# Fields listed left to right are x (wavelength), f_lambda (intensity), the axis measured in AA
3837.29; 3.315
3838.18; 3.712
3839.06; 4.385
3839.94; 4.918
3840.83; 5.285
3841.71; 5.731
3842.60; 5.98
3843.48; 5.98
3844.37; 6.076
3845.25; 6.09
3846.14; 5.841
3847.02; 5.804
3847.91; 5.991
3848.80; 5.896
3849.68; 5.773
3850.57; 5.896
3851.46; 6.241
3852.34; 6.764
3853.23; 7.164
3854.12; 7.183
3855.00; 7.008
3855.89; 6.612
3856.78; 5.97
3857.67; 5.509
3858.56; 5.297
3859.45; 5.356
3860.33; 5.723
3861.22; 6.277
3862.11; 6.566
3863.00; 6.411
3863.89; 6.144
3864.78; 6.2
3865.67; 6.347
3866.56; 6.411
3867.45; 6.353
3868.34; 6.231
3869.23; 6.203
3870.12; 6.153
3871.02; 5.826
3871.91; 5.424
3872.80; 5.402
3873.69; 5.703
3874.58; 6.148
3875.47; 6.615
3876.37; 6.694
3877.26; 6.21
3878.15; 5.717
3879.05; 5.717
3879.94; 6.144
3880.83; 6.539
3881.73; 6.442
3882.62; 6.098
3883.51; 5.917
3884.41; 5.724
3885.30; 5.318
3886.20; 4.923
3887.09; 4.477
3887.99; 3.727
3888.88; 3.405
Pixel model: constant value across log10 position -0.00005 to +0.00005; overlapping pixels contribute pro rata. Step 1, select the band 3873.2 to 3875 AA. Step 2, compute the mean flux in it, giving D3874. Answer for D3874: 5.92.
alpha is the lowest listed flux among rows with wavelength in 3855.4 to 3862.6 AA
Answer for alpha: 5.297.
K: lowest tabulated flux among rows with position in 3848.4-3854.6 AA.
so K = 5.773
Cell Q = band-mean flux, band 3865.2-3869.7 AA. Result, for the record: 6.31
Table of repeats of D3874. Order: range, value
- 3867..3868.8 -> 6.3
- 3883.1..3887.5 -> 5.27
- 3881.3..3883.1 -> 6.29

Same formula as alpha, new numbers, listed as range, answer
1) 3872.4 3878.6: 5.402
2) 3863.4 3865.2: 6.144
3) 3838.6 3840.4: 4.385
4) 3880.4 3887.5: 4.477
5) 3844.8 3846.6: 5.841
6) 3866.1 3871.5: 5.826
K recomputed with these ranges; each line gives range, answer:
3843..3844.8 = 5.98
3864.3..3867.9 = 6.2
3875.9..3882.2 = 5.717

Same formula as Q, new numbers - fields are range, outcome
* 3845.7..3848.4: 5.87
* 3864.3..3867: 6.32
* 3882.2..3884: 6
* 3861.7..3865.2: 6.33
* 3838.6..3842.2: 5.08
